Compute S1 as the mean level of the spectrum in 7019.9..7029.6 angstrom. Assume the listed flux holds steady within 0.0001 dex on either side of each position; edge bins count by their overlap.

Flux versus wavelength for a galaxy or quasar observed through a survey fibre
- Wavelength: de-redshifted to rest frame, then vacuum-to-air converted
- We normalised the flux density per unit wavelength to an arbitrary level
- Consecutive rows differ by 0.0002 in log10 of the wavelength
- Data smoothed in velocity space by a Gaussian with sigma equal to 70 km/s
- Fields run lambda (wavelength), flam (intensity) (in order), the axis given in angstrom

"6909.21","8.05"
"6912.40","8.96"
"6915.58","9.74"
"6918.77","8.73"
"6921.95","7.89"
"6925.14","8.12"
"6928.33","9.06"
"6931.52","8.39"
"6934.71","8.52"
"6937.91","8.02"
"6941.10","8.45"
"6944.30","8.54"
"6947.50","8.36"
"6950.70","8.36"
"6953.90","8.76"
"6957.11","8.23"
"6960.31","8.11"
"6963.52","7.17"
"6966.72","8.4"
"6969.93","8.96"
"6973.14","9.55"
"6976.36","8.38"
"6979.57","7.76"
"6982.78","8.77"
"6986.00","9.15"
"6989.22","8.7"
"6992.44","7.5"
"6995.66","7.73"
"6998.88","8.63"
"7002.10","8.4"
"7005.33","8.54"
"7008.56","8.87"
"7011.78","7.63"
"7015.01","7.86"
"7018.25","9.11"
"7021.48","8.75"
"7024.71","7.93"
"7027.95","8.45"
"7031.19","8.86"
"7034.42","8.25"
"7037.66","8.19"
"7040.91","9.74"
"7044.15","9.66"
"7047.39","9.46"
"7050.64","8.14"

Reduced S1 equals 8.37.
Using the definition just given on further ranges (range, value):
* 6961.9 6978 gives 8.49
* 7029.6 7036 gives 8.57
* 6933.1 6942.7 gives 8.33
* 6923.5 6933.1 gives 8.52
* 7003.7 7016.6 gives 8.23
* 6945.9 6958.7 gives 8.42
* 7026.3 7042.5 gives 8.69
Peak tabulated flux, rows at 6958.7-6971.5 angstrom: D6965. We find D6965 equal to 8.96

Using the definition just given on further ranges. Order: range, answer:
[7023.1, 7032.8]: 8.86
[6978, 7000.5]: 9.15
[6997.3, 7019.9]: 9.11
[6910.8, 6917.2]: 9.74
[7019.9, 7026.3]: 8.75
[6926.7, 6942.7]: 9.06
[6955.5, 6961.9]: 8.23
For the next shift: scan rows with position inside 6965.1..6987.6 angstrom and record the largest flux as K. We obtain 9.55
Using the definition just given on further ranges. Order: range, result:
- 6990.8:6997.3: 7.73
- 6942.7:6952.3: 8.54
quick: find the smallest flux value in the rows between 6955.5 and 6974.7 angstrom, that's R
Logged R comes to 7.17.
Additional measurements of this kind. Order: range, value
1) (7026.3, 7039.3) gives 8.19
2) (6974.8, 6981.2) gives 7.76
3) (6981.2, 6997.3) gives 7.5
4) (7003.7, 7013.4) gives 7.63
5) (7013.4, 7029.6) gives 7.86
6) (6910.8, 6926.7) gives 7.89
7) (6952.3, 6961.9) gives 8.11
